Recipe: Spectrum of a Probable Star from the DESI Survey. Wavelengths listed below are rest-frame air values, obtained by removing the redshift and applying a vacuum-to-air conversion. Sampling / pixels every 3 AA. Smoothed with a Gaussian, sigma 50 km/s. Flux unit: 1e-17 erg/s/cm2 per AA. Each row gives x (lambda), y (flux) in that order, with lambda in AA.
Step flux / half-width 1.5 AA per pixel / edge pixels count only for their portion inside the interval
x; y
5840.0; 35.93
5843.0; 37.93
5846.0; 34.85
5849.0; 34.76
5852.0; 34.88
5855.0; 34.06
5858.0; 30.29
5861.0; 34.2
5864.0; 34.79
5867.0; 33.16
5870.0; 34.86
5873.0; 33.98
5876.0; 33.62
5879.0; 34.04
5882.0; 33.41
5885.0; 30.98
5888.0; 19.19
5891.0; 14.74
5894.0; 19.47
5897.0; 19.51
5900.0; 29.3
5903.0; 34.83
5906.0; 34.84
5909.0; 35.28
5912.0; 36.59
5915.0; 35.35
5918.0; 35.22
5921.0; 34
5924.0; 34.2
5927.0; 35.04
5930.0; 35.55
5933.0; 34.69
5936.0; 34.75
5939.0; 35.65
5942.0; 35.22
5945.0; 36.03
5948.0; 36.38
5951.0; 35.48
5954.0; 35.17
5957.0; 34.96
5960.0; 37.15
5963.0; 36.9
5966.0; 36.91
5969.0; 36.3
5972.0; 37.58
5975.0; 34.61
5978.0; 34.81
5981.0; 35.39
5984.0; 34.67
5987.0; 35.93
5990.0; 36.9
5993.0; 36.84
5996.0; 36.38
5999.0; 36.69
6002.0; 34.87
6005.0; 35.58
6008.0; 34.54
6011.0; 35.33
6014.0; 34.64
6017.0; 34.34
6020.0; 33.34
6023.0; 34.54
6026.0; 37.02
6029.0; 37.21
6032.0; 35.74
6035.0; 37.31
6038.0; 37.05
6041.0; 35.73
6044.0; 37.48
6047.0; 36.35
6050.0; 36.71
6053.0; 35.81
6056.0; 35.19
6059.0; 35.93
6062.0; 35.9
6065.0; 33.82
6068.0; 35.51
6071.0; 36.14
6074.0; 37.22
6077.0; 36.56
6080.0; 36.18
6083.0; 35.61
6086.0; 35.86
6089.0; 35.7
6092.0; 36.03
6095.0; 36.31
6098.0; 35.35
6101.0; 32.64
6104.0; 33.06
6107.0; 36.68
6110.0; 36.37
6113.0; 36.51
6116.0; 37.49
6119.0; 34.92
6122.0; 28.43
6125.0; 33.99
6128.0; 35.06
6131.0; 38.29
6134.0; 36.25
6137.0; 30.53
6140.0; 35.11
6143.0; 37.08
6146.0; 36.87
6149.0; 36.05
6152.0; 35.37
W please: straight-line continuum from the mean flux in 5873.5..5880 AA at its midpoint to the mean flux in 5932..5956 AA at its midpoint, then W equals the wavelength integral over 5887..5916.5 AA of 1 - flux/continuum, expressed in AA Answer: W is 5.5 AA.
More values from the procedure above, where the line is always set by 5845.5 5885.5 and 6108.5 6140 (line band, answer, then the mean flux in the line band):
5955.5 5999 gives -2.4 AA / 36.1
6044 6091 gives -1.9 AA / 36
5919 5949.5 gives -1.0 AA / 35.2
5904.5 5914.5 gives -0.5 AA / 35.5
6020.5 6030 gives -0.4 AA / 35.9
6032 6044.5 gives -0.8 AA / 36.7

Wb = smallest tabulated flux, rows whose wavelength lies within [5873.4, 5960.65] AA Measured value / 14.74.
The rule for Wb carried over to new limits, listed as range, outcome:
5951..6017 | 34.34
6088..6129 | 28.43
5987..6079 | 33.34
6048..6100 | 33.82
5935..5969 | 34.75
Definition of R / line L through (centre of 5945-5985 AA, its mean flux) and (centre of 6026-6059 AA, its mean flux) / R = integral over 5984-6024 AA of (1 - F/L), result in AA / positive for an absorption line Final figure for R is 0.9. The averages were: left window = 35.9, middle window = 35.4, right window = 36.5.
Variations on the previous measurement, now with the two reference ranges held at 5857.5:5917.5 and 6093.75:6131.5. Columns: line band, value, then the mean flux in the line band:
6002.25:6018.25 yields -0.9 AA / 34.9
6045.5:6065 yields -1.1 AA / 35.8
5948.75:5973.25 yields -3.2 AA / 36.3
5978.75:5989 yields -0.9 AA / 35.4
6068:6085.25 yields -1.0 AA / 36.2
